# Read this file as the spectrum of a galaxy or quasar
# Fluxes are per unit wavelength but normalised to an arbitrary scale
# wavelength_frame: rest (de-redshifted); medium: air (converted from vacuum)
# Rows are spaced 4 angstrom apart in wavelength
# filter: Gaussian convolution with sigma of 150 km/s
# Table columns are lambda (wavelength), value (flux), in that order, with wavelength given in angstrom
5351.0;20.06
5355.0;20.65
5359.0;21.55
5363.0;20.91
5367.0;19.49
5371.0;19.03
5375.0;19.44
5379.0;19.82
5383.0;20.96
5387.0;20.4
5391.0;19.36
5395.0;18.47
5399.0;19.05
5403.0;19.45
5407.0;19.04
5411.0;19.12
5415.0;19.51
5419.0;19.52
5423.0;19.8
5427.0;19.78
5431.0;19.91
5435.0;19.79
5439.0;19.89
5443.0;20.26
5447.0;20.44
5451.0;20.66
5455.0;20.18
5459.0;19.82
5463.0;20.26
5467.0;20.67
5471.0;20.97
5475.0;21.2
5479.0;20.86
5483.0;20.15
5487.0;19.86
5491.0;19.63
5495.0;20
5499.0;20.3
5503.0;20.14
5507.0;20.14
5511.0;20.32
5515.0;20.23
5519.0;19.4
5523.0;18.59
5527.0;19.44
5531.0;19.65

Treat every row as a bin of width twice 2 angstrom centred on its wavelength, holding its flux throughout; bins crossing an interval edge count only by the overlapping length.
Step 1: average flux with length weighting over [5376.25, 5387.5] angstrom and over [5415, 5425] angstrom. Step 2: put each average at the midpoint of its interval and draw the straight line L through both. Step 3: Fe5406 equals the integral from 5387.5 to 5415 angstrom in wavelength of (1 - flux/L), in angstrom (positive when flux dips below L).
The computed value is 1.1 angstrom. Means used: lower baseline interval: 20.3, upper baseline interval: 19.6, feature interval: 19.2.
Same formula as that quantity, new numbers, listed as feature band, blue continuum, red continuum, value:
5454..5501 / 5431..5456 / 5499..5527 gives -0.77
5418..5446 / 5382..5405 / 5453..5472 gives 0.16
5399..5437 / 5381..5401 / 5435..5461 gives 0.72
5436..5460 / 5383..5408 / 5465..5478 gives 0.31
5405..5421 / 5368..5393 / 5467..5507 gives 0.55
